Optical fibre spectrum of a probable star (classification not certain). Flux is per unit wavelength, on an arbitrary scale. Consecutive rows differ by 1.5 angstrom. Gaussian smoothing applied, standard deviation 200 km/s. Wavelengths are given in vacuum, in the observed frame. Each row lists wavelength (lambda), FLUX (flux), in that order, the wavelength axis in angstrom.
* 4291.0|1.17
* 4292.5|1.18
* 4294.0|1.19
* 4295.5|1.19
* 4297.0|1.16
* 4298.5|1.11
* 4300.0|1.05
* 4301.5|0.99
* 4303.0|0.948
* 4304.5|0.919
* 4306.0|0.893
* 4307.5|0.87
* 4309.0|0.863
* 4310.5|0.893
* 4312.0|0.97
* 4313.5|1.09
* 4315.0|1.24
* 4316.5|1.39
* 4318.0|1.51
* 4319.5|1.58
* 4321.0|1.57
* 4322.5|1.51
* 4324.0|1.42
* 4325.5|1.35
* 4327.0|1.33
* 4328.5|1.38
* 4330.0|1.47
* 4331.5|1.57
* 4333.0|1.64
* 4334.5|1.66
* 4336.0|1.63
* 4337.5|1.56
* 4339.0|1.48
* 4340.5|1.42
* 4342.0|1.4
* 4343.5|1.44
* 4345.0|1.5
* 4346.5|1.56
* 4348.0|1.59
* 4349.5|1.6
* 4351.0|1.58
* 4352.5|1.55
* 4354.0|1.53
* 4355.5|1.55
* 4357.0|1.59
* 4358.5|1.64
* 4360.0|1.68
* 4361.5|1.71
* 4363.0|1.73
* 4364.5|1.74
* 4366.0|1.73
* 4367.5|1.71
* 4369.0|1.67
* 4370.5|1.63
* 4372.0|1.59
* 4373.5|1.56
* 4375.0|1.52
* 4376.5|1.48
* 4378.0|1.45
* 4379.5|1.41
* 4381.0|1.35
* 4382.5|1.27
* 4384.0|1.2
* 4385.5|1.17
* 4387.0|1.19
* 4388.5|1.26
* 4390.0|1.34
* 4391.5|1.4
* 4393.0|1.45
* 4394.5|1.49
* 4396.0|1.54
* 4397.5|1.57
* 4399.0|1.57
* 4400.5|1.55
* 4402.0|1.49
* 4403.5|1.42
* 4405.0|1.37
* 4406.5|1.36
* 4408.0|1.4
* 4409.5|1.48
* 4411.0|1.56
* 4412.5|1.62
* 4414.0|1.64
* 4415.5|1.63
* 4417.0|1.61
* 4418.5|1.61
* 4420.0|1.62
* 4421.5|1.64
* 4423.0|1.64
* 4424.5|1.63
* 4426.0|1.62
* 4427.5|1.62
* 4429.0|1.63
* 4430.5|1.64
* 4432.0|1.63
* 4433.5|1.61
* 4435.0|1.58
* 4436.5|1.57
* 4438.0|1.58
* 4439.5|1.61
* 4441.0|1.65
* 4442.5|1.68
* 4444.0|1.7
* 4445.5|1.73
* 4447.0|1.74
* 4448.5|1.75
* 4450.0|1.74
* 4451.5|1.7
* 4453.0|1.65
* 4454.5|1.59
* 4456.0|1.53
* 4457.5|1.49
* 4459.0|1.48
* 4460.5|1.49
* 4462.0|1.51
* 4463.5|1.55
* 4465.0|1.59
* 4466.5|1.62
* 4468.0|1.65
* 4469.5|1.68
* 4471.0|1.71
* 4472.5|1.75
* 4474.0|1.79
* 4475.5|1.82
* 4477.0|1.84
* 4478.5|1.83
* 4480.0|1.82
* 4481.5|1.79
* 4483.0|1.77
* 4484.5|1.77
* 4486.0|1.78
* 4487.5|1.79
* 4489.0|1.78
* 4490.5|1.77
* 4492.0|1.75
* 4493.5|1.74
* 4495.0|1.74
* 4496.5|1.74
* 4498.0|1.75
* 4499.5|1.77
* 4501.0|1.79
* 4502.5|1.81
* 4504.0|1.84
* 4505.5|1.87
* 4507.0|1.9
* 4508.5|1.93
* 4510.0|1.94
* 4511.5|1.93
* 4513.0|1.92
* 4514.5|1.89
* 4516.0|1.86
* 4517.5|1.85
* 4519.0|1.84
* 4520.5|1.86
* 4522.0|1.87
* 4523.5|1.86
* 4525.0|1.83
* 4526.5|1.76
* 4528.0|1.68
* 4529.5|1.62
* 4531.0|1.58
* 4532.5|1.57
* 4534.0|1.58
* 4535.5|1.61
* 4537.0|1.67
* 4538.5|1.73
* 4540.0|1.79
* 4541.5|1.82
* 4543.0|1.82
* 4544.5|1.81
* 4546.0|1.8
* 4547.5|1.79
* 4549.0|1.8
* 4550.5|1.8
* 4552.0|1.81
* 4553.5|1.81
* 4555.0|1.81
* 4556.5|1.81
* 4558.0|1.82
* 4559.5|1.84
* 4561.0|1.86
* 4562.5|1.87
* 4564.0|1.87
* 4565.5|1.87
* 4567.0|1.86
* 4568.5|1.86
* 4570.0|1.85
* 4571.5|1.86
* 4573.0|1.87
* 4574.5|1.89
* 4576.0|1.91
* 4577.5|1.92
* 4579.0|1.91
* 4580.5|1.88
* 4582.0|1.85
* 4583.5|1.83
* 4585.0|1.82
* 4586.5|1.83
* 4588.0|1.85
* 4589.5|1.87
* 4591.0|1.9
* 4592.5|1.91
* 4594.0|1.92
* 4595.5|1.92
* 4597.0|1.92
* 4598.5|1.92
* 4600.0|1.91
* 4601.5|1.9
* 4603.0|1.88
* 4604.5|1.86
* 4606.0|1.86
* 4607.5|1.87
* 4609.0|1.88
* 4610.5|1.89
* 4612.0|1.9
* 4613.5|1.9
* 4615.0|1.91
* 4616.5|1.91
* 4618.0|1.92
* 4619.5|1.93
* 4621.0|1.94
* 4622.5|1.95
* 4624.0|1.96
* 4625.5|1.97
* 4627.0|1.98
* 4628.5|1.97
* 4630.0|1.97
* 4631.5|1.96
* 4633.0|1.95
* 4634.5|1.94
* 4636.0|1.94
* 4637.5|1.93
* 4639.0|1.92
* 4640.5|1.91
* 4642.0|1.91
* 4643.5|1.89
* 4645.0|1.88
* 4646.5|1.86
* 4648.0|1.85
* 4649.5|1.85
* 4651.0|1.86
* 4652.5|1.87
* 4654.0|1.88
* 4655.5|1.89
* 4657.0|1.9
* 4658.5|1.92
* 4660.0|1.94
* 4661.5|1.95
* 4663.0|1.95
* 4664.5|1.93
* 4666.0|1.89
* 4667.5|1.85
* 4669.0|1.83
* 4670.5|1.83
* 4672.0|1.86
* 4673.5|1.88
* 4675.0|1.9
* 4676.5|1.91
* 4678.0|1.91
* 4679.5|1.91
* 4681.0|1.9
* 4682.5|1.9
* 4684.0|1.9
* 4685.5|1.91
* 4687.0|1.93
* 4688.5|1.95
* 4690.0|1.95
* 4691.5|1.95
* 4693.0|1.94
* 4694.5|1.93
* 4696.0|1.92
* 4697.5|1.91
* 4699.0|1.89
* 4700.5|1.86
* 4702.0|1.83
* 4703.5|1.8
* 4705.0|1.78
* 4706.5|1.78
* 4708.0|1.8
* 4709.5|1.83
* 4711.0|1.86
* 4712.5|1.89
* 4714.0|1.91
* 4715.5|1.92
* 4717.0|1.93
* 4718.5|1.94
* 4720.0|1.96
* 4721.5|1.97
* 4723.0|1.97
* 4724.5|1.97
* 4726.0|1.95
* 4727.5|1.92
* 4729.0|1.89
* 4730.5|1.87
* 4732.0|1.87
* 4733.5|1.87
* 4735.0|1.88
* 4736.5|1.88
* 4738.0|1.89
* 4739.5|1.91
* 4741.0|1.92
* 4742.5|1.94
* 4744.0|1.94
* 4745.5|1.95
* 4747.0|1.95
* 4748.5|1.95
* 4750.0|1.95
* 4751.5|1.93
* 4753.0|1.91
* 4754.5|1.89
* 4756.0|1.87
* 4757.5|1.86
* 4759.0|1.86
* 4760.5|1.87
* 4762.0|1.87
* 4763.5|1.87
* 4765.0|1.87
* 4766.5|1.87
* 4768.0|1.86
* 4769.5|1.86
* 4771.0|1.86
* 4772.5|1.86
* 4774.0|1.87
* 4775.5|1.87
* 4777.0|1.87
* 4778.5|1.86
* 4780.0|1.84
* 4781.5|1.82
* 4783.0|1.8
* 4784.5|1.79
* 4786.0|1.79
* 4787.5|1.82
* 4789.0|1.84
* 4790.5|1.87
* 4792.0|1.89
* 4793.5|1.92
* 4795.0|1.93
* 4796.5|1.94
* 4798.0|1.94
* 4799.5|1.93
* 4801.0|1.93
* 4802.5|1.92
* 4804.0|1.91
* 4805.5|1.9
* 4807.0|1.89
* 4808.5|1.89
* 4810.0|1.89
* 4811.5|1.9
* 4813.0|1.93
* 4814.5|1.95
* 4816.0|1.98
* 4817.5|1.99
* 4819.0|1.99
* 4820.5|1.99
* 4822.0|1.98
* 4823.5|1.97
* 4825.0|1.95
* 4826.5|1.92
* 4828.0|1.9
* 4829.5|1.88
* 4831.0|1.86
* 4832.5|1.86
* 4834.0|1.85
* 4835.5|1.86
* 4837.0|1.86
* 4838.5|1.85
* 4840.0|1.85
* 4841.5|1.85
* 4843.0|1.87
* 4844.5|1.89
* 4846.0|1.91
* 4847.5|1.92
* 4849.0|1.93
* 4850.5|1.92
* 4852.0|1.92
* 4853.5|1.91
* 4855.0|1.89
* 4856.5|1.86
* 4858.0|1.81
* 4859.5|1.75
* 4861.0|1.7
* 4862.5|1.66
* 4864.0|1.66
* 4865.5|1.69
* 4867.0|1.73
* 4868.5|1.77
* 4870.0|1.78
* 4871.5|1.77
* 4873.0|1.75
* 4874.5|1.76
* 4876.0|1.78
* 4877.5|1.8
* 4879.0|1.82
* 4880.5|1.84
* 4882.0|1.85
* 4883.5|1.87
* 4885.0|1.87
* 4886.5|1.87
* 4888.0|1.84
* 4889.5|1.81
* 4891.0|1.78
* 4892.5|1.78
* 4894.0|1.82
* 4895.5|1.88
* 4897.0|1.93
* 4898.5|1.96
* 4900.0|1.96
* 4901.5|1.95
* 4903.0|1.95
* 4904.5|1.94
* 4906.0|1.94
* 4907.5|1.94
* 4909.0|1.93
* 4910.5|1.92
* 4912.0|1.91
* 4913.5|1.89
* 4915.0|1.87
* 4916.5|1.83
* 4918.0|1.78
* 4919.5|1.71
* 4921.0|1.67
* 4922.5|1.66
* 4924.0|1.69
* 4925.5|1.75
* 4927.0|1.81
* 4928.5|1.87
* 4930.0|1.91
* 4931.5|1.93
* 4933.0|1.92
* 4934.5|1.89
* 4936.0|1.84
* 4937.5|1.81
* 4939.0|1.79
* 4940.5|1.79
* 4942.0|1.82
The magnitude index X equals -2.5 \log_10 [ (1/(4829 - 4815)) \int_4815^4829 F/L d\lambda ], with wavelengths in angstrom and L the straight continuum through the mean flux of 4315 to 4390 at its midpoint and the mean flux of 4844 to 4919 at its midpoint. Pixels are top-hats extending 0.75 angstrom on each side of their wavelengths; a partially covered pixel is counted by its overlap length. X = -0.089 mag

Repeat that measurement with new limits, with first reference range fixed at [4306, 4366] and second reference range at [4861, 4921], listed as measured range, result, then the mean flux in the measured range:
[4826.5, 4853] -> -0.051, 1.88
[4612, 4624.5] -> -0.170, 1.93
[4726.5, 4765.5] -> -0.100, 1.9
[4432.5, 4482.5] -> -0.086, 1.66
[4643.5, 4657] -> -0.125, 1.87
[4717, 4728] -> -0.140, 1.95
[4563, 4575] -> -0.159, 1.87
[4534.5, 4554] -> -0.114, 1.77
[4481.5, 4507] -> -0.144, 1.78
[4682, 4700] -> -0.137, 1.92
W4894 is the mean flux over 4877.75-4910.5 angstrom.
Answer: 1.88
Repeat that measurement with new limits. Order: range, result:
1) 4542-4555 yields 1.81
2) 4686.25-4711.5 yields 1.88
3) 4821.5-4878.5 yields 1.84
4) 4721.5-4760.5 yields 1.91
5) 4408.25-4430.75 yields 1.61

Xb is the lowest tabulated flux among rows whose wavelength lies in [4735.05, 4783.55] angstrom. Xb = 1.8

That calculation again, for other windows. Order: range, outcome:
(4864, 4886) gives 1.66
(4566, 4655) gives 1.82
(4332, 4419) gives 1.17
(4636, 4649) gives 1.85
